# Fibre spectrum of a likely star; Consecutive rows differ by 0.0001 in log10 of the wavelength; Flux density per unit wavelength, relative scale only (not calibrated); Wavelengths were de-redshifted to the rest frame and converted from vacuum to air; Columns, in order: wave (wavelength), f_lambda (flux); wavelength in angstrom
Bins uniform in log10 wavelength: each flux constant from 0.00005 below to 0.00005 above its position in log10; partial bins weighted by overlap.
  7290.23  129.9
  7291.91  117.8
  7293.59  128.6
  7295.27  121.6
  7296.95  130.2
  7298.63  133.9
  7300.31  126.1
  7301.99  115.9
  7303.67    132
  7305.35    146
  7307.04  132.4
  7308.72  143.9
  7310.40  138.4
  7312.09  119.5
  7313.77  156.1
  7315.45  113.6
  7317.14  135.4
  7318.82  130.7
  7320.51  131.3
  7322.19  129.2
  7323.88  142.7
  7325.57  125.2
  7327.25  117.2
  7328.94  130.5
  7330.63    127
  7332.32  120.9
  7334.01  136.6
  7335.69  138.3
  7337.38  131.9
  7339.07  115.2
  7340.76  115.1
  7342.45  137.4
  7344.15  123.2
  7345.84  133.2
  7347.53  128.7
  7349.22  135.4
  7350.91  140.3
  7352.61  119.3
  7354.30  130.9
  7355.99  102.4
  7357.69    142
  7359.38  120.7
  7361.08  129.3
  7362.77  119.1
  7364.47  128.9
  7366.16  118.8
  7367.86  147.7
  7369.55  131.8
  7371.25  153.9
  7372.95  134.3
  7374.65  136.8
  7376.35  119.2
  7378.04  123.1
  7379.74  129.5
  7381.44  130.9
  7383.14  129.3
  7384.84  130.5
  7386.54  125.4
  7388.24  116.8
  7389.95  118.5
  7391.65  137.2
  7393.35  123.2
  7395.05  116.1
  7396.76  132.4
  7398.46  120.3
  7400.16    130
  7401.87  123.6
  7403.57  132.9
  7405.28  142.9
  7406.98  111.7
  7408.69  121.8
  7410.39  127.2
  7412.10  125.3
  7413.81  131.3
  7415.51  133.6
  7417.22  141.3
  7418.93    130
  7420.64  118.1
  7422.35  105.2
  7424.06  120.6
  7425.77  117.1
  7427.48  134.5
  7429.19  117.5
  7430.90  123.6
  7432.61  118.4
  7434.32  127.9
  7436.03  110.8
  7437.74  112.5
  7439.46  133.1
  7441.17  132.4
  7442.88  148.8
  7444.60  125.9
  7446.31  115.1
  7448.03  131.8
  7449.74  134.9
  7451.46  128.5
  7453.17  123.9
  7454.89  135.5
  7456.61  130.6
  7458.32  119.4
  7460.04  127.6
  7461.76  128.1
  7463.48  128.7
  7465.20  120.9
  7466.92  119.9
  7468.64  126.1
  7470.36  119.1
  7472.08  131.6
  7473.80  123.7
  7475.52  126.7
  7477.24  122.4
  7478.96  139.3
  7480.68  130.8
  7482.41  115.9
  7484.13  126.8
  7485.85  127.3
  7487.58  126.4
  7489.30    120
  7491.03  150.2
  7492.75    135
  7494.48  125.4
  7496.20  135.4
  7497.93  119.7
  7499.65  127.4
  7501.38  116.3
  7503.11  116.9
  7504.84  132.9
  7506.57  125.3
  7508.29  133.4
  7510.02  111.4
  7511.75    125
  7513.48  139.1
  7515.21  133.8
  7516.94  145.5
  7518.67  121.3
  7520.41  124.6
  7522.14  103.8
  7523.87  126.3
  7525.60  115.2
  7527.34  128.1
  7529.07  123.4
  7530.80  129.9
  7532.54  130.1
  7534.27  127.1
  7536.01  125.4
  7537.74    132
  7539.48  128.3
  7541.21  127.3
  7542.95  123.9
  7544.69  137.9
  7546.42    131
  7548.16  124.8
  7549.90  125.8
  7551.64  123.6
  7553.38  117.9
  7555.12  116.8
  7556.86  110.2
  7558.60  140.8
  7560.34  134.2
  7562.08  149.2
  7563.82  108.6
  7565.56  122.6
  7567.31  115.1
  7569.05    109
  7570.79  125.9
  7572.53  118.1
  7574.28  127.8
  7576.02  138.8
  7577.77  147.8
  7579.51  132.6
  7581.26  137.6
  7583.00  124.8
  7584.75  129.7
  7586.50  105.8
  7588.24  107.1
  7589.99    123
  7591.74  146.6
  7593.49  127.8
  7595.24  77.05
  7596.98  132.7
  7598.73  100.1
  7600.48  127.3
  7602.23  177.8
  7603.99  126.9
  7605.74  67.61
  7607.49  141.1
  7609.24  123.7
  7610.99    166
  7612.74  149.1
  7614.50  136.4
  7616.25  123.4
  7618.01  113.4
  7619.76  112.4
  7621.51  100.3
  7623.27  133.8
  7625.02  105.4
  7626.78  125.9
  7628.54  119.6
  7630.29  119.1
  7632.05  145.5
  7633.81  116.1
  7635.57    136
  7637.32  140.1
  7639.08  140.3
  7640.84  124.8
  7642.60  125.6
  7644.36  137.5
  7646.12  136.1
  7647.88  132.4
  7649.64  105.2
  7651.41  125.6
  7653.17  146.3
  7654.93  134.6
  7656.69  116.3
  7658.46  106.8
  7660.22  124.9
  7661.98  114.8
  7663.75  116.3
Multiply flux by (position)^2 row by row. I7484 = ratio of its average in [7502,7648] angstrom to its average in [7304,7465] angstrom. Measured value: 1.04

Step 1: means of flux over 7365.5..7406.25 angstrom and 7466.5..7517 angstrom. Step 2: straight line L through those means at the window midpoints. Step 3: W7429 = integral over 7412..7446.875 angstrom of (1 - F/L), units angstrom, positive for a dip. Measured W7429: 1.0 angstrom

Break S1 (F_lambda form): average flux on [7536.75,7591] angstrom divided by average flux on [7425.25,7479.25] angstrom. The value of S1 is 1.00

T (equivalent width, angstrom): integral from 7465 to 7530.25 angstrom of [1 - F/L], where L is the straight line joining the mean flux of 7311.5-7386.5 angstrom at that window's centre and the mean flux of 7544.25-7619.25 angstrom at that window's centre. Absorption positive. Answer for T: 0.5 angstrom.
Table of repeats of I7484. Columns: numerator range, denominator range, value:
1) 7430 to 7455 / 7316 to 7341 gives 1.02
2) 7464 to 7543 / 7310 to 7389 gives 1.02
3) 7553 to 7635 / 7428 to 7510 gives 1.02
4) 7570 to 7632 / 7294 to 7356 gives 1.04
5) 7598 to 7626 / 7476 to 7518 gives 1.01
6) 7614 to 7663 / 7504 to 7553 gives 1.01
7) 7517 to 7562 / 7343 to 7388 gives 1.02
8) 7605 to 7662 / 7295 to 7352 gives 1.05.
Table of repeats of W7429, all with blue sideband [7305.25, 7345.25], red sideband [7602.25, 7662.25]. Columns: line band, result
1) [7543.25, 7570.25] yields 0.63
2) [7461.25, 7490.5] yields 0.63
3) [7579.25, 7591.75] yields 0.29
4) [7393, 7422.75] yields 0.71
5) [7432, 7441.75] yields 0.50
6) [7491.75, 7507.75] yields 0.23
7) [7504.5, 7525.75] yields 0.31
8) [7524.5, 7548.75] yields 0.05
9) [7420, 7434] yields 1.02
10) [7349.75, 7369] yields 0.38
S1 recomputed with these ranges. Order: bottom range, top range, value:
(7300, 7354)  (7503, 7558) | 0.97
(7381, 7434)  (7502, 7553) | 1.01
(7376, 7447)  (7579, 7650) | 1.00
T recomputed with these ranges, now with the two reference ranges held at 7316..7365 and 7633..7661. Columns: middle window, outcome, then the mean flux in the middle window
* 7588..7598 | 0.7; 120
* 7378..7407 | 0.3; 127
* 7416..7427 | 0.4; 123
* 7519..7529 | 0.6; 120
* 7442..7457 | -0.3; 131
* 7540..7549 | -0.1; 129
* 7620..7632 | 0.8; 119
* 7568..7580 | 0.0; 128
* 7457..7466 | 0.2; 125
